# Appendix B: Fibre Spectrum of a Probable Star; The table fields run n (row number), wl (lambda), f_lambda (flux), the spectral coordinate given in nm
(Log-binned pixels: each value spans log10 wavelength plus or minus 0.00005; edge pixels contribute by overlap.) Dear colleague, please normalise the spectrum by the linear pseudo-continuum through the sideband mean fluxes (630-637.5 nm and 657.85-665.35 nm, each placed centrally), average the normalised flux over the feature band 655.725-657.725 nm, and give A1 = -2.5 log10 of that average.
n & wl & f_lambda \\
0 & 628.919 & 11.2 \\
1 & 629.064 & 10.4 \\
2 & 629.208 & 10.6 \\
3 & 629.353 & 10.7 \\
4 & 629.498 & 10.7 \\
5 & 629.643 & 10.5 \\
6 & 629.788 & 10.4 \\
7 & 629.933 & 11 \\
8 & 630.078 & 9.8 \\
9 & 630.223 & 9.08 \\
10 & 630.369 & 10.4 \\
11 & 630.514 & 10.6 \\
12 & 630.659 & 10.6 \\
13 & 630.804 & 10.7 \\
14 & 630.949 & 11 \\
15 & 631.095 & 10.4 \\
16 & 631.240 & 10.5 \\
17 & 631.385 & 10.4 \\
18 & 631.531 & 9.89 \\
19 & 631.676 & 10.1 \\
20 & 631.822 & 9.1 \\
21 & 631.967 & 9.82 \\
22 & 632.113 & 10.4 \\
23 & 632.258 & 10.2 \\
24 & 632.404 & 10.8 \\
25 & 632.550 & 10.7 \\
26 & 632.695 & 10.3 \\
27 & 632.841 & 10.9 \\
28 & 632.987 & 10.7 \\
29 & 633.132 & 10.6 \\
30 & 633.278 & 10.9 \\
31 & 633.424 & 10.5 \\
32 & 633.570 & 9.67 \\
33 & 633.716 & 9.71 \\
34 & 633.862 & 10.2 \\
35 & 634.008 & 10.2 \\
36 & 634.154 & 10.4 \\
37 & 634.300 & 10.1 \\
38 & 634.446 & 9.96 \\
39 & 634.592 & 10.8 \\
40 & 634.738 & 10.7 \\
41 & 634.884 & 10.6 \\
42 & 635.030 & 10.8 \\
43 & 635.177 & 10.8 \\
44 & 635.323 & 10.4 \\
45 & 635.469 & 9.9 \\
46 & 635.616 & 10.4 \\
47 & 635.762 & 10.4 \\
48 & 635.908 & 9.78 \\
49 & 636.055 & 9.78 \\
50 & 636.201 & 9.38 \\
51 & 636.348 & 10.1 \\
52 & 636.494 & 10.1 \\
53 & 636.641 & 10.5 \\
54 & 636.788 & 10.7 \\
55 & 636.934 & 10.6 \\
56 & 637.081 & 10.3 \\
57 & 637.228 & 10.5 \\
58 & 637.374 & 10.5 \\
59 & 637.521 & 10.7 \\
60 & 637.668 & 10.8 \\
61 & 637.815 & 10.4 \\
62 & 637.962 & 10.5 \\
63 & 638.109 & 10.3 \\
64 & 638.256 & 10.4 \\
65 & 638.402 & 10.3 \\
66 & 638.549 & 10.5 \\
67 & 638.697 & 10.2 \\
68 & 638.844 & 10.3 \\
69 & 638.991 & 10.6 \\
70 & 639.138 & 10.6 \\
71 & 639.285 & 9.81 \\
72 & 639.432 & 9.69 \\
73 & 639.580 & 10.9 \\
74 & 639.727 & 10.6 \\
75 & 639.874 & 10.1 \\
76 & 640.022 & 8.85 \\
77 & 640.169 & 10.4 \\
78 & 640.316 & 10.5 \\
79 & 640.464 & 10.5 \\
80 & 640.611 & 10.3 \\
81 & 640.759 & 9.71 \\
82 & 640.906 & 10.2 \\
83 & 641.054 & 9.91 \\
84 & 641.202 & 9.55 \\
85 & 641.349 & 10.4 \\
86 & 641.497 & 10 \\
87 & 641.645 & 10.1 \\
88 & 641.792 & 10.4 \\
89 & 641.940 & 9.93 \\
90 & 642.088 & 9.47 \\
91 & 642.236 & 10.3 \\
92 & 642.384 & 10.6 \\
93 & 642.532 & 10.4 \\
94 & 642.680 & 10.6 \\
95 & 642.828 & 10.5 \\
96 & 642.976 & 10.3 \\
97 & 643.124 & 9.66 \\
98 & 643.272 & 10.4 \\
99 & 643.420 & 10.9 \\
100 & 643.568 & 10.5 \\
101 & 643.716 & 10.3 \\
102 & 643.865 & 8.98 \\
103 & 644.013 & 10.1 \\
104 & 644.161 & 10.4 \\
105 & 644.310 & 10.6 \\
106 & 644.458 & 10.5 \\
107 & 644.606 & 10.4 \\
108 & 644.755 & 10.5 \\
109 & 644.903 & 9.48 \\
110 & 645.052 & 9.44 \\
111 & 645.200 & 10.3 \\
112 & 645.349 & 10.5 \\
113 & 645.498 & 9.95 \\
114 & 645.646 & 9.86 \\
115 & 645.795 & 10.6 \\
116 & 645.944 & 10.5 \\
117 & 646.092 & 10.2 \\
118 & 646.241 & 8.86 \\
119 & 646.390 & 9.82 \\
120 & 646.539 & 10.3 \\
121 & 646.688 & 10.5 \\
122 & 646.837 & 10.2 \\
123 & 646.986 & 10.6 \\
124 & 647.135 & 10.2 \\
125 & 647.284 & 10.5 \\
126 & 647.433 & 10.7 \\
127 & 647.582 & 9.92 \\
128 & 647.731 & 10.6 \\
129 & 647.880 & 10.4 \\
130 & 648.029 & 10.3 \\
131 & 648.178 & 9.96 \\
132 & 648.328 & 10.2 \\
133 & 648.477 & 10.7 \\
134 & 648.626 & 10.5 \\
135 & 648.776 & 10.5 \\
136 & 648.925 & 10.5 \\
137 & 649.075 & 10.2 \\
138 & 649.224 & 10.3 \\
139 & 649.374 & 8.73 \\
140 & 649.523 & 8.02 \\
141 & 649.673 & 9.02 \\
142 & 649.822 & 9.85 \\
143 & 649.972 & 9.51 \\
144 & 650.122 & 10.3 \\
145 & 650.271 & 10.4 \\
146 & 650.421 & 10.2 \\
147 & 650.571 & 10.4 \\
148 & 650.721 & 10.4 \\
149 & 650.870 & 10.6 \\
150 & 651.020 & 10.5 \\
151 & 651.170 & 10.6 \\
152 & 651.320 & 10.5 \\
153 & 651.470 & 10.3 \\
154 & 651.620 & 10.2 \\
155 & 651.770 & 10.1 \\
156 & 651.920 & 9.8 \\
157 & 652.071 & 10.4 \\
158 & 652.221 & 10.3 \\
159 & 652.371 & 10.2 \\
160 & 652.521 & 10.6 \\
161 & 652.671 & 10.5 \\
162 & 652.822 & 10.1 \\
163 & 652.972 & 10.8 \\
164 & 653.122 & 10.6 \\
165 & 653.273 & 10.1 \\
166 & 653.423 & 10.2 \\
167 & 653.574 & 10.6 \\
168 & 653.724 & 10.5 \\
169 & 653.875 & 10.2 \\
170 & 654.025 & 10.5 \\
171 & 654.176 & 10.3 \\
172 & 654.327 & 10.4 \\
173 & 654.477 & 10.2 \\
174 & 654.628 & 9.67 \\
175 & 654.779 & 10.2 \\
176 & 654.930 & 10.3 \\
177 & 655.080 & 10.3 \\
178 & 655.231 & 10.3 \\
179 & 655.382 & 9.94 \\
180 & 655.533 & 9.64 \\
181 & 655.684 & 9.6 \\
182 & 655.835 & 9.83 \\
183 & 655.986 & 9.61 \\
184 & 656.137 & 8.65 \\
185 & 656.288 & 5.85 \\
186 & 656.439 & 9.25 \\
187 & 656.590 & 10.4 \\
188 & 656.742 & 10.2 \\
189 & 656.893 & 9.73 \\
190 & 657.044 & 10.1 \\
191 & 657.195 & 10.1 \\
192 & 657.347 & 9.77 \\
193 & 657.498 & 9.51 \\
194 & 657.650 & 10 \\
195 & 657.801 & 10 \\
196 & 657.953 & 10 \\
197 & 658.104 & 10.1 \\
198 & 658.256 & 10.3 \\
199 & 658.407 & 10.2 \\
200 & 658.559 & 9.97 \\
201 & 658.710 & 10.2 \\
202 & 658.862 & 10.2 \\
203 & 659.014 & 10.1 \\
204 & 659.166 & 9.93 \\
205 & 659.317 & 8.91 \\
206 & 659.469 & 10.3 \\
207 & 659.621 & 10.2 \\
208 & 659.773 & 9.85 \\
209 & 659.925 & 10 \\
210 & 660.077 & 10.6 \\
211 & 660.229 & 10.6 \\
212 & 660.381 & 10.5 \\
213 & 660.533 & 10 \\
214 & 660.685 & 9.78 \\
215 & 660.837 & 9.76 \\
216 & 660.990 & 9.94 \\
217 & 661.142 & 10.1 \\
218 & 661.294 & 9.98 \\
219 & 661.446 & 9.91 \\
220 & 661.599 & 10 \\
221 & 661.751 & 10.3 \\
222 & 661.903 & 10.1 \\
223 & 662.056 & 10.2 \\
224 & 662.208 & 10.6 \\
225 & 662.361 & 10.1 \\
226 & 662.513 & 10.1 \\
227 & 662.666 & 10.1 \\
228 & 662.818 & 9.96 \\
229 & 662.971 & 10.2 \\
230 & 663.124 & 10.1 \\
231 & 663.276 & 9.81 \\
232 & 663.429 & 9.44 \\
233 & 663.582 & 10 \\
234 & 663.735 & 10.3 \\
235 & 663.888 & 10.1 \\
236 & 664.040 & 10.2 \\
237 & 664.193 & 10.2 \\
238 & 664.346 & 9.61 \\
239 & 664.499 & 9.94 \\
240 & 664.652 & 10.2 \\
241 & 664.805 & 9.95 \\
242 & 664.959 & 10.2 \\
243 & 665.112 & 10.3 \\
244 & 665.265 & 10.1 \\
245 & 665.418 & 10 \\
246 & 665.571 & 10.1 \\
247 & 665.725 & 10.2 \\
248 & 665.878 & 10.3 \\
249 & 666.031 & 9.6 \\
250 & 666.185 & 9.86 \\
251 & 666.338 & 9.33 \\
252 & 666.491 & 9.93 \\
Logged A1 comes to 0.07 mag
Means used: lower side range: 10.3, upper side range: 10.1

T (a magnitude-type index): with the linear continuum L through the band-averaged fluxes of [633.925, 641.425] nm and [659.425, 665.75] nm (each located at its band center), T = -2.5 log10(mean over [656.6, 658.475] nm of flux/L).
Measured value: 0.01 mag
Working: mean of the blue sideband 10.3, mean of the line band 10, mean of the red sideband 10.1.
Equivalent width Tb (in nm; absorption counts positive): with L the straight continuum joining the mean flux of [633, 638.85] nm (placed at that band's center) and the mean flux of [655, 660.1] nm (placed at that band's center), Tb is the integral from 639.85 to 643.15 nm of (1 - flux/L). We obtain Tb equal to 0.027 nm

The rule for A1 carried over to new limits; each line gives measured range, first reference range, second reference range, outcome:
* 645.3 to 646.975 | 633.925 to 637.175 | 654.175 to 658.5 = -0.01 mag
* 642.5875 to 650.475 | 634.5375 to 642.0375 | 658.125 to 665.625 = 0.01 mag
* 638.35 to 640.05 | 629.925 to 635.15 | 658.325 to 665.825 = 0.01 mag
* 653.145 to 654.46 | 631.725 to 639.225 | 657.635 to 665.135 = -0.02 mag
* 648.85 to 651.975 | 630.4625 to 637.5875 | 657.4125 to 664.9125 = 0.02 mag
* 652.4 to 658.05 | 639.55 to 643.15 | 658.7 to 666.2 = 0.01 mag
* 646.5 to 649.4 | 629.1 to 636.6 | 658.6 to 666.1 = -0.01 mag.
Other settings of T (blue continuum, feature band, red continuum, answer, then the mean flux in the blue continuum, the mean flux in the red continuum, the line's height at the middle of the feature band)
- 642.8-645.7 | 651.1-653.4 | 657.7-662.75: -0.02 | 10.2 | 10.1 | 10.1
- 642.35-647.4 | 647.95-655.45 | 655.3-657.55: -0.05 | 10.2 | 9.48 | 9.78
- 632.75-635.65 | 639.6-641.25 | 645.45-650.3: 0.02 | 10.4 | 10.1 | 10.3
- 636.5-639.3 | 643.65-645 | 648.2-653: 0.02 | 10.5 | 10.2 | 10.3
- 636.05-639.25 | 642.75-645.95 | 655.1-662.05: 0.00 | 10.4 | 9.88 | 10.2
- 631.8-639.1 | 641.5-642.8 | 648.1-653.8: 0.01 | 10.4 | 10.2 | 10.3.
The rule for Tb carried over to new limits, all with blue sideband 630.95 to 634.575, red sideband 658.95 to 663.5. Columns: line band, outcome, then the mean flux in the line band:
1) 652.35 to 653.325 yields -0.030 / 10.4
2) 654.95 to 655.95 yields 0.016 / 9.95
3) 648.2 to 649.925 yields 0.049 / 9.86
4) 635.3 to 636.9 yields 0.020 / 10.1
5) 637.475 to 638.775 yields -0.026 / 10.4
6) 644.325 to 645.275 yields 0.005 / 10.1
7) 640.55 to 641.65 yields 0.022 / 10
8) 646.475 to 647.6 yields -0.024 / 10.4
